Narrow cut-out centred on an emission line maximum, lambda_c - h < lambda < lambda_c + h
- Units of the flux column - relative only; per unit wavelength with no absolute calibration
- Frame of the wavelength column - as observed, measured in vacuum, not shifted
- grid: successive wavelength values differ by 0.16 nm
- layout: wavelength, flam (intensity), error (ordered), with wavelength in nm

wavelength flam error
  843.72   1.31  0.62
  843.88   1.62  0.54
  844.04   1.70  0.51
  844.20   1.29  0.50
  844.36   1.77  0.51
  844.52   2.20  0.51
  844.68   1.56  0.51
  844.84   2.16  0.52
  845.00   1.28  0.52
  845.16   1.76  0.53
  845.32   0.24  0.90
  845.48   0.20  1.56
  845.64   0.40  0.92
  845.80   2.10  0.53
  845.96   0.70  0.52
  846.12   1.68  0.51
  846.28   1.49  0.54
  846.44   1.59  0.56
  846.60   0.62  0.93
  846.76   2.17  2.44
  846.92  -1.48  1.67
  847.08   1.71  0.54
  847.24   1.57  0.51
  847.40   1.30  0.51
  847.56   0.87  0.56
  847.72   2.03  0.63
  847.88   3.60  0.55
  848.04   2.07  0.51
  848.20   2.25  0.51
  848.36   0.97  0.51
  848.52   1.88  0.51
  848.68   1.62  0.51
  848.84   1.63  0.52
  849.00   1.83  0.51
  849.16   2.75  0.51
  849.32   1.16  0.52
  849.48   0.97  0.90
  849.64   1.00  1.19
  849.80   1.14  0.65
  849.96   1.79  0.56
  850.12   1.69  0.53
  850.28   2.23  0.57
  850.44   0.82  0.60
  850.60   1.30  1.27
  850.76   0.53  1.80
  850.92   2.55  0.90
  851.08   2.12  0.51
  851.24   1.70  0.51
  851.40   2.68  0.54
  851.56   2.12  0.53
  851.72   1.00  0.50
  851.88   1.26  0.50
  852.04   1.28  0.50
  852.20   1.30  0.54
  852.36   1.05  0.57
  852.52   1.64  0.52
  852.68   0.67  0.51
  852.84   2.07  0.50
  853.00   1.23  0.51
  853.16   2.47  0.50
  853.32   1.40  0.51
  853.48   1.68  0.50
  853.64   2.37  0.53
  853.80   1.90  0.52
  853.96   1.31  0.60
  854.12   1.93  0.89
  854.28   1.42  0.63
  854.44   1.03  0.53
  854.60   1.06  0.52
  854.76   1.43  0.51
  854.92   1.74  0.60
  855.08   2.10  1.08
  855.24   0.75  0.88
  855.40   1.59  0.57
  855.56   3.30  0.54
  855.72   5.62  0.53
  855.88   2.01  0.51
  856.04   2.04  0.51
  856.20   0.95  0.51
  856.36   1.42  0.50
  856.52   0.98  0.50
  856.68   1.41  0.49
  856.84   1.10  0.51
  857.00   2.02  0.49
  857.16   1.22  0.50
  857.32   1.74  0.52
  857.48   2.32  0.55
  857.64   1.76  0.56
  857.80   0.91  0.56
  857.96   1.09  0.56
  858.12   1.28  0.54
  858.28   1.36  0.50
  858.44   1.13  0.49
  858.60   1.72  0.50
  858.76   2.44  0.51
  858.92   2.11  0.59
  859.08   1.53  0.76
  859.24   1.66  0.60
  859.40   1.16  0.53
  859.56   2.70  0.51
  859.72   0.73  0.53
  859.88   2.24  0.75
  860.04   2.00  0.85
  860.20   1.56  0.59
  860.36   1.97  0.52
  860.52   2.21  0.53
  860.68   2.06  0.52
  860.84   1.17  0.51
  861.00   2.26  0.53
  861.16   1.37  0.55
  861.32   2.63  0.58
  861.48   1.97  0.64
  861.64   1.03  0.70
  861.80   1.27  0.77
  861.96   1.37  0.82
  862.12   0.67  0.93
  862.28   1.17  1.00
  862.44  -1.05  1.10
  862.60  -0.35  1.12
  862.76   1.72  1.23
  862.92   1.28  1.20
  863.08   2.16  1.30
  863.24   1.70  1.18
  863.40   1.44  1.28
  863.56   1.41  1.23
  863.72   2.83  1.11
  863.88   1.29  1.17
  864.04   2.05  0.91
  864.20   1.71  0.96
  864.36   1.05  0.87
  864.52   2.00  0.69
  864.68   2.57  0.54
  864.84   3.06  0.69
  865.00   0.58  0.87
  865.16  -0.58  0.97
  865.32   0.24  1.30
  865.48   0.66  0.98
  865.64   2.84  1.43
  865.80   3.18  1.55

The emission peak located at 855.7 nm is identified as H-gamma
